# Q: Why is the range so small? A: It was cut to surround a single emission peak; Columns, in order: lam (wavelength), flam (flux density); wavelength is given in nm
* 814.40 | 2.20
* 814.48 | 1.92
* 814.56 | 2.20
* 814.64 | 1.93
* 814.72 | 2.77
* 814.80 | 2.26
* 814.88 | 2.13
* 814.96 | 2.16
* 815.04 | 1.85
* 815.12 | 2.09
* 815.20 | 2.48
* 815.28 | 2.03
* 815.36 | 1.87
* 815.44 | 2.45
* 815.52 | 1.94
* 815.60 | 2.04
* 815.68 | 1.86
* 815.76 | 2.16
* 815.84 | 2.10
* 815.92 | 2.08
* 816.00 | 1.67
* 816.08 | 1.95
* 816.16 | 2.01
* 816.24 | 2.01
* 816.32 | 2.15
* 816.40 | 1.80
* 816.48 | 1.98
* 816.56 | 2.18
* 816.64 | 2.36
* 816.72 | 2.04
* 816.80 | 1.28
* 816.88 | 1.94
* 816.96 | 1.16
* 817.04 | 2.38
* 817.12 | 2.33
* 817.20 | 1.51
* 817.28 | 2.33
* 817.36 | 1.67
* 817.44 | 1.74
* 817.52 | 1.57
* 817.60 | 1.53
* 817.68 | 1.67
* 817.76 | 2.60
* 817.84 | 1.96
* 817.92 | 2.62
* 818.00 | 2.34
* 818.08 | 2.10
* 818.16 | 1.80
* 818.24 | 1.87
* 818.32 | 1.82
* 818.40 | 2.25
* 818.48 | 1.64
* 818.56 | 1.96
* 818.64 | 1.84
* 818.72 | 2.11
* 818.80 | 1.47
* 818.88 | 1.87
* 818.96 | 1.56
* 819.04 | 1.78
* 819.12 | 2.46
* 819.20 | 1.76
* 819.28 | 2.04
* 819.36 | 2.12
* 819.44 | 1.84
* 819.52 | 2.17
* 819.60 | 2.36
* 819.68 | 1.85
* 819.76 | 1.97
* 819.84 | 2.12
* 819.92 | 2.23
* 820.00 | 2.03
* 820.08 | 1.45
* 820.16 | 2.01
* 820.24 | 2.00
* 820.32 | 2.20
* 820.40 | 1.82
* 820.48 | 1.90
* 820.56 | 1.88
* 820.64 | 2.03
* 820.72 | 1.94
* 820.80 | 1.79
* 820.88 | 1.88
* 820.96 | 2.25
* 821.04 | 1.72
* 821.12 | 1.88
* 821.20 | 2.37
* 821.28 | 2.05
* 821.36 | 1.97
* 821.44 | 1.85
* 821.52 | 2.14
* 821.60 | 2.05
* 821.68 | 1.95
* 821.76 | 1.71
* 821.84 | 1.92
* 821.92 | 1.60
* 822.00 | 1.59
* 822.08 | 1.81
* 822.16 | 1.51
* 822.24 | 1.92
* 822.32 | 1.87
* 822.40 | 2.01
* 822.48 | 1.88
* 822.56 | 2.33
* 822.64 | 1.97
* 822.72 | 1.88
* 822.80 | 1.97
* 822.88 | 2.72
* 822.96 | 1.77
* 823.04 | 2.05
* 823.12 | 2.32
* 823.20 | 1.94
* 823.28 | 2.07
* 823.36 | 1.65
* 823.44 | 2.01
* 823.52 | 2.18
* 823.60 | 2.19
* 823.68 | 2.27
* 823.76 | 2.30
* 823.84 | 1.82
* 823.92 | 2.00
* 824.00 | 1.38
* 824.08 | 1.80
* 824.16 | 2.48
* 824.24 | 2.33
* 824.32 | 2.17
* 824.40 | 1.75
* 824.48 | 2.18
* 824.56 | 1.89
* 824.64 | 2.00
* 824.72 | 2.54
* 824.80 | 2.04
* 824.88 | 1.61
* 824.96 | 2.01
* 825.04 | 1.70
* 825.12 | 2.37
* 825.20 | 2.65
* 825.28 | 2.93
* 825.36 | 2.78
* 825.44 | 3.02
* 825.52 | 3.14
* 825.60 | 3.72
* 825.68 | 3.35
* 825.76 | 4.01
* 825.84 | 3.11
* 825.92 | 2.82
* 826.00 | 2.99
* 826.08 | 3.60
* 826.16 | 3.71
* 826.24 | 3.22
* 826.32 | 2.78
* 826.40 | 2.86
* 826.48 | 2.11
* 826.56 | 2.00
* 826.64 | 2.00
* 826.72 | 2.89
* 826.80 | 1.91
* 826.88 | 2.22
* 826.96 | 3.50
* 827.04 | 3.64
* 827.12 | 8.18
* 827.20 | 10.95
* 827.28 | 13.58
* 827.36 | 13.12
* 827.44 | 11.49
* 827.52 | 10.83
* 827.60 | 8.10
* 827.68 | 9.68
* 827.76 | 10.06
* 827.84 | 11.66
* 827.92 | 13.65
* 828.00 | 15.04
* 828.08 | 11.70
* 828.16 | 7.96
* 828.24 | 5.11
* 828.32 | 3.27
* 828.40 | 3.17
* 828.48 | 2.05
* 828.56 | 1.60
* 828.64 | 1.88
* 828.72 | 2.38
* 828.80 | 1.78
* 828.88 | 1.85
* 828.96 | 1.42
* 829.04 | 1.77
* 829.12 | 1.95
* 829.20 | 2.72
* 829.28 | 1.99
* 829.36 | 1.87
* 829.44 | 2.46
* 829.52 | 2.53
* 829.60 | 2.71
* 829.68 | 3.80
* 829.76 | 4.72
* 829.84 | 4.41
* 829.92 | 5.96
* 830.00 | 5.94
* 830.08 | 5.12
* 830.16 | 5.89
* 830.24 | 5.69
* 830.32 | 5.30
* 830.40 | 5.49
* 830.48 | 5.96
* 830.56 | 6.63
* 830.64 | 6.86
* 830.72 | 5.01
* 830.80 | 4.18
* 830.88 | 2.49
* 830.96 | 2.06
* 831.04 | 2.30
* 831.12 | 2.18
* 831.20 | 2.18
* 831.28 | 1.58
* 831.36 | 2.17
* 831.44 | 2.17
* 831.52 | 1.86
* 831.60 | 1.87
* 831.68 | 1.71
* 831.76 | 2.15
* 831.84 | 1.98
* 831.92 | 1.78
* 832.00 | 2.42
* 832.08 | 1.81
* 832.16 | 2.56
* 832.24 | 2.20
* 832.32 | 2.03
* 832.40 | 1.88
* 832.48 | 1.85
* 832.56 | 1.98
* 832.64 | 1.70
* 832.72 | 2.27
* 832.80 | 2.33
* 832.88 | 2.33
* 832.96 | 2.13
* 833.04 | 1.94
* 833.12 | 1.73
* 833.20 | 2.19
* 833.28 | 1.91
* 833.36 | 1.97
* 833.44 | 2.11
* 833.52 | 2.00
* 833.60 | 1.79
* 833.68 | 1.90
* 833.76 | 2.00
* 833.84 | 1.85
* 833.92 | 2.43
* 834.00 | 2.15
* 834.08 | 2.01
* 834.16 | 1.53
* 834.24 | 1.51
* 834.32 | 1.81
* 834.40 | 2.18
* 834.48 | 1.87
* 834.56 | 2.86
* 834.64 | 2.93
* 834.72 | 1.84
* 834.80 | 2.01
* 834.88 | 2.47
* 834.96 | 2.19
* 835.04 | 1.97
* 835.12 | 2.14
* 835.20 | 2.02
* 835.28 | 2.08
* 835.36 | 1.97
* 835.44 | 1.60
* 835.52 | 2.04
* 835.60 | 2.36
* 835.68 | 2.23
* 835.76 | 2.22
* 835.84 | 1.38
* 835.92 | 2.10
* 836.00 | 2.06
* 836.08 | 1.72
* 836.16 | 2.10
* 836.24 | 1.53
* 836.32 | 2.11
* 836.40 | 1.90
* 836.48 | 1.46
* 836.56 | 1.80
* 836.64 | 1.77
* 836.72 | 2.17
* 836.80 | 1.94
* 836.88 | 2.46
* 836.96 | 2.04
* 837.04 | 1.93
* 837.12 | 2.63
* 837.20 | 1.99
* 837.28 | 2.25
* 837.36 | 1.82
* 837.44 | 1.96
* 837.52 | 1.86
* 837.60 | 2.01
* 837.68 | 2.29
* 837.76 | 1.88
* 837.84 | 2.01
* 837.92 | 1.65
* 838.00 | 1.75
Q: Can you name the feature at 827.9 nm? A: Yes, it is H-alpha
